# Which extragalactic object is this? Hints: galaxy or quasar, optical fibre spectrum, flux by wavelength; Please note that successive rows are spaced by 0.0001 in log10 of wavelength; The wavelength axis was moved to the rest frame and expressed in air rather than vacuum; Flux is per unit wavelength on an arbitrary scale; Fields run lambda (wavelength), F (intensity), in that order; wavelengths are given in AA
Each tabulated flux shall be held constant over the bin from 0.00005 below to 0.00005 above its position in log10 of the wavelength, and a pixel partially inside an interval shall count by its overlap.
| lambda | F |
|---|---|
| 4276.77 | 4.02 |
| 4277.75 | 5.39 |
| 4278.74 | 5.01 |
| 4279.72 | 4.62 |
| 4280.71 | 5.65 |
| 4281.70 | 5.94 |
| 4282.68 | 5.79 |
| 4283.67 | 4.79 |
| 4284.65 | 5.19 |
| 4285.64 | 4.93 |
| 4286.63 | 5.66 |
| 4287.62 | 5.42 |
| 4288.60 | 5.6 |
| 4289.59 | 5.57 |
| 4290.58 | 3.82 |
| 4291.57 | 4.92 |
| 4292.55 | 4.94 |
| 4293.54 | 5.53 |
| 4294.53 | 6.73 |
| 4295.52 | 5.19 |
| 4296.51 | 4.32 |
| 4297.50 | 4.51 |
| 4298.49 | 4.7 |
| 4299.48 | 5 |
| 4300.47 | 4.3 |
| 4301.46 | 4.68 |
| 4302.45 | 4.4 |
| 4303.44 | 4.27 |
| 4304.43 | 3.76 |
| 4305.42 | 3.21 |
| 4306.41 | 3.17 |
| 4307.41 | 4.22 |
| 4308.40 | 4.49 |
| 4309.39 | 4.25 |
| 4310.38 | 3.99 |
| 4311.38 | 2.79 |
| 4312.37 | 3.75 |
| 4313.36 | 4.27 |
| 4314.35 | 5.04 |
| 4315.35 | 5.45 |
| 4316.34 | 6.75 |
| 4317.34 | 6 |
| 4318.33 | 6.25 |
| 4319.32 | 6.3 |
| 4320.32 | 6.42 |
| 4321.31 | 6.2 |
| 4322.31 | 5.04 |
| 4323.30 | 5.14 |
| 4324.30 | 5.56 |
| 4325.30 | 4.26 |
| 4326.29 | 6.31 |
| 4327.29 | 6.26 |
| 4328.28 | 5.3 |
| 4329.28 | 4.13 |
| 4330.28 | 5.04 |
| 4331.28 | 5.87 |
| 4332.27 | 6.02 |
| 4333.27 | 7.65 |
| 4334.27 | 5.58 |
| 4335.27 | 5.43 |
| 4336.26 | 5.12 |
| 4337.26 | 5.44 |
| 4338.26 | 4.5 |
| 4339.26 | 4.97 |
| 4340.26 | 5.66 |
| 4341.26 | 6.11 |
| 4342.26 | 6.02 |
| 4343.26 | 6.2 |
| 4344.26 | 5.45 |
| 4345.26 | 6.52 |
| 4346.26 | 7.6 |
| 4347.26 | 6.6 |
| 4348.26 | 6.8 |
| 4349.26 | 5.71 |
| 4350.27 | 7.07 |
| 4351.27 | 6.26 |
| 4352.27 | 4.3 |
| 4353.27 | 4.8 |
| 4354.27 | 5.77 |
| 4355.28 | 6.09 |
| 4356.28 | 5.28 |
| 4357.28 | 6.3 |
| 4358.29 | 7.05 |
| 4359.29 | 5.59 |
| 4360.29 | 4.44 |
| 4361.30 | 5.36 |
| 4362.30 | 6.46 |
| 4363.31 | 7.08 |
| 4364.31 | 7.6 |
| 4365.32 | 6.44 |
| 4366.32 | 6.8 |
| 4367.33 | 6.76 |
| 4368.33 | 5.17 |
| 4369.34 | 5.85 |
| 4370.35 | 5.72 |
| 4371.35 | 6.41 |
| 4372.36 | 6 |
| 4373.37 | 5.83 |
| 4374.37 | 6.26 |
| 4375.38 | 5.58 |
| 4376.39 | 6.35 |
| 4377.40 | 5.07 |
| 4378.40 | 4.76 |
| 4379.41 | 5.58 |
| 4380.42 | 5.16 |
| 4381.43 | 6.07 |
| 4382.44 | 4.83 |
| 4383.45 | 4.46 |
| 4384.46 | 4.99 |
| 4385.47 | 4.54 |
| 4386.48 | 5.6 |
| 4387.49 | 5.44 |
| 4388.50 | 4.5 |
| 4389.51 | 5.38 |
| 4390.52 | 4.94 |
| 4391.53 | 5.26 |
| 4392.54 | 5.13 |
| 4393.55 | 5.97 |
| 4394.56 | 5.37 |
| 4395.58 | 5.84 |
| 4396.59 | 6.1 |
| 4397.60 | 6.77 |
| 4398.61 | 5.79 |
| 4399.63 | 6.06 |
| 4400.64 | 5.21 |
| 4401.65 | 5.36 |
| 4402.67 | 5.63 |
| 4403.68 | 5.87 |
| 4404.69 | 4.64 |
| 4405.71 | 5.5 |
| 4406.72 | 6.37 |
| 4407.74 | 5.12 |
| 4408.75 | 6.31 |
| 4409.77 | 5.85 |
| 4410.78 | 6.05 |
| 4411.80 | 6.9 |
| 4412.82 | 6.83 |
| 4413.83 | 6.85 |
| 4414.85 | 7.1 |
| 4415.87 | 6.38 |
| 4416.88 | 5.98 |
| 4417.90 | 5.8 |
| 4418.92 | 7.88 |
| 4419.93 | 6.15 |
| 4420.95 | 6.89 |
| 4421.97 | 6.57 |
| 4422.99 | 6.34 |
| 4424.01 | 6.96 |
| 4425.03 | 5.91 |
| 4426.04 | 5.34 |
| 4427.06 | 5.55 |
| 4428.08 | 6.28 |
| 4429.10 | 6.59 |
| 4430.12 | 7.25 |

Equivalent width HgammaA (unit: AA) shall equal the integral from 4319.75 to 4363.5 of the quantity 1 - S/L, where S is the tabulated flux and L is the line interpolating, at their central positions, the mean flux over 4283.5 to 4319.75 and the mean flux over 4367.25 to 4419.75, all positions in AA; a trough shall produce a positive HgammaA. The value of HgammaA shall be -4.70 AA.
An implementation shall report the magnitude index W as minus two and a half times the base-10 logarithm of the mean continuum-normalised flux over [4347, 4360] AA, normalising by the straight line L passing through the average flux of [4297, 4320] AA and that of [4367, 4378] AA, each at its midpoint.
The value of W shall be -0.08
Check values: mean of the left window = 4.6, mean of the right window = 5.89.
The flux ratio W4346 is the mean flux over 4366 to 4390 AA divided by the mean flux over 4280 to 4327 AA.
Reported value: 1.11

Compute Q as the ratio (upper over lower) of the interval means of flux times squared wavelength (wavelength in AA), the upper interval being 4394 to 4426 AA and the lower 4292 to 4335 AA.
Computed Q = 1.3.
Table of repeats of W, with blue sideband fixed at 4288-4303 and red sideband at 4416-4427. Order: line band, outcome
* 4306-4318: 0.13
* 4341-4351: -0.16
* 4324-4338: -0.04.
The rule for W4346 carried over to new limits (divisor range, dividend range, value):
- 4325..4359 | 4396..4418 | 1.04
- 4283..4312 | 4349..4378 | 1.29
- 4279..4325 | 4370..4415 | 1.14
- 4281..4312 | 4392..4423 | 1.29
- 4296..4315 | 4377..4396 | 1.25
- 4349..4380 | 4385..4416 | 0.97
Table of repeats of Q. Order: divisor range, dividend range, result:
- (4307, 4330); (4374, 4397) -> 1.07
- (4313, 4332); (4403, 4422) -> 1.17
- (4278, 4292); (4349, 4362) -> 1.13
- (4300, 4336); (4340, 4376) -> 1.23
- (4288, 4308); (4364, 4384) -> 1.30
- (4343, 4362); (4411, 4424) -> 1.15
